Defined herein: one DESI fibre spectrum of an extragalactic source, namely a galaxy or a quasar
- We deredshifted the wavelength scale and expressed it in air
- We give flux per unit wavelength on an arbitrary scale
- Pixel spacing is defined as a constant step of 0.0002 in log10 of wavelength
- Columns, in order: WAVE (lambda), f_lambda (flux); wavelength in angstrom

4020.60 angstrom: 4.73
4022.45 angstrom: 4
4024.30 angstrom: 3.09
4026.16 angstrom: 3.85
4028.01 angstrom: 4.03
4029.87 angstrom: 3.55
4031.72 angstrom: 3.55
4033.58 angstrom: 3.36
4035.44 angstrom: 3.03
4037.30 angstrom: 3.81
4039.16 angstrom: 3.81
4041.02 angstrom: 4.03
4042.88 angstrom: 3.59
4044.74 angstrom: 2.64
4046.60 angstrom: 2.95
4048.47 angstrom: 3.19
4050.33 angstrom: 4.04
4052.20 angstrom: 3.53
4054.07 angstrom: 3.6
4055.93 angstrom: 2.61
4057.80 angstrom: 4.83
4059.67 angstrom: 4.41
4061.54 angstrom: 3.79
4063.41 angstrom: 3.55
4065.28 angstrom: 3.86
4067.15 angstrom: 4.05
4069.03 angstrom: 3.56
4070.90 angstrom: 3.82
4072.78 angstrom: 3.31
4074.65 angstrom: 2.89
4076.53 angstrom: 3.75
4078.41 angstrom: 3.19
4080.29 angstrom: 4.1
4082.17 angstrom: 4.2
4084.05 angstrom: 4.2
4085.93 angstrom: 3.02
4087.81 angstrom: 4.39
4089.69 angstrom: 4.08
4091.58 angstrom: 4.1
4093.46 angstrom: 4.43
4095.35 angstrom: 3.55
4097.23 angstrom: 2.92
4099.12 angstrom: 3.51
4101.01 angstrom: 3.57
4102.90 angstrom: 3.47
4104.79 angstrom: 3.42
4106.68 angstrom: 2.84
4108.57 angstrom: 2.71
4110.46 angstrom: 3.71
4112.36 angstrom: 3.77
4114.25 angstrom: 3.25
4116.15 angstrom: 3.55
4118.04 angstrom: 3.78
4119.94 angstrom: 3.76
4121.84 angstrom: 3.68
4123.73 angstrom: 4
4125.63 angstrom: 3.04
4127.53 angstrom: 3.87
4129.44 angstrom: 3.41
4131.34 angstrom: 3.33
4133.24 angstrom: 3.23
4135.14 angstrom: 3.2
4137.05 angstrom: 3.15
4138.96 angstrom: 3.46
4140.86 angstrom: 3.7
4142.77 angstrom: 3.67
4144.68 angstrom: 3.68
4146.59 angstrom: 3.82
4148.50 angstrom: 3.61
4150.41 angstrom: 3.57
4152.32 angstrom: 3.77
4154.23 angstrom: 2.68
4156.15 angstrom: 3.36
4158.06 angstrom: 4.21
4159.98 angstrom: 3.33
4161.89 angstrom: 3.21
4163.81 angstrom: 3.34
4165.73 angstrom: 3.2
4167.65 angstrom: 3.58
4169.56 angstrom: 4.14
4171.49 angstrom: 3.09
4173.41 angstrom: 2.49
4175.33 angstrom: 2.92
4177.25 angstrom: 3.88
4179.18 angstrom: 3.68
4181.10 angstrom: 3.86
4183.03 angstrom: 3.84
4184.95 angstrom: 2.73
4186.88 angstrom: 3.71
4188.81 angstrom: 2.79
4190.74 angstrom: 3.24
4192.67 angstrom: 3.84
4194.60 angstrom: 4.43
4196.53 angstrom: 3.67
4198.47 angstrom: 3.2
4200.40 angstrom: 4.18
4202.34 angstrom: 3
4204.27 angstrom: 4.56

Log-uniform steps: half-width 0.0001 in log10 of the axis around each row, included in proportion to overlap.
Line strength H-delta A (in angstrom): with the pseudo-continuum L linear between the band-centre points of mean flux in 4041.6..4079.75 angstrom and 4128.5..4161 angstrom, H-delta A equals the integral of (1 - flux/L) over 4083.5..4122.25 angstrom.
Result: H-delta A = -0.8 angstrom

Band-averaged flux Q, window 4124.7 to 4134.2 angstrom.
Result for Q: 3.38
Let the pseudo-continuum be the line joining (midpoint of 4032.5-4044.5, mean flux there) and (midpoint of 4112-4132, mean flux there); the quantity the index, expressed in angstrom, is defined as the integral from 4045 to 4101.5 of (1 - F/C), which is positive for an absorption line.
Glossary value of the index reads -2.0 angstrom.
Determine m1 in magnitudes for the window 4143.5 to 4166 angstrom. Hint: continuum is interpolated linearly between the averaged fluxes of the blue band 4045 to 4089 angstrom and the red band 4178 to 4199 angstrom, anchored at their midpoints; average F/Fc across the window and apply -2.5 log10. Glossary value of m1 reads 0.03 mag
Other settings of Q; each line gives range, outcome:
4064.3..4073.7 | 3.72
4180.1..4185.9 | 3.48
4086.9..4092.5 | 4.19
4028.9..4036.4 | 3.38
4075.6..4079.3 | 3.47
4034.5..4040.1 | 3.55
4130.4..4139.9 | 3.27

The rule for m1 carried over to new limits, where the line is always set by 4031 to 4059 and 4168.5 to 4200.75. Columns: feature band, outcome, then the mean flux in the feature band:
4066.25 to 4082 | -0.031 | 3.61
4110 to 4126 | -0.039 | 3.63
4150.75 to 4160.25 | 0.005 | 3.49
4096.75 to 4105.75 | 0.034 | 3.4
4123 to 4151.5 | -0.003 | 3.51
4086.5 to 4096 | -0.165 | 4.08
